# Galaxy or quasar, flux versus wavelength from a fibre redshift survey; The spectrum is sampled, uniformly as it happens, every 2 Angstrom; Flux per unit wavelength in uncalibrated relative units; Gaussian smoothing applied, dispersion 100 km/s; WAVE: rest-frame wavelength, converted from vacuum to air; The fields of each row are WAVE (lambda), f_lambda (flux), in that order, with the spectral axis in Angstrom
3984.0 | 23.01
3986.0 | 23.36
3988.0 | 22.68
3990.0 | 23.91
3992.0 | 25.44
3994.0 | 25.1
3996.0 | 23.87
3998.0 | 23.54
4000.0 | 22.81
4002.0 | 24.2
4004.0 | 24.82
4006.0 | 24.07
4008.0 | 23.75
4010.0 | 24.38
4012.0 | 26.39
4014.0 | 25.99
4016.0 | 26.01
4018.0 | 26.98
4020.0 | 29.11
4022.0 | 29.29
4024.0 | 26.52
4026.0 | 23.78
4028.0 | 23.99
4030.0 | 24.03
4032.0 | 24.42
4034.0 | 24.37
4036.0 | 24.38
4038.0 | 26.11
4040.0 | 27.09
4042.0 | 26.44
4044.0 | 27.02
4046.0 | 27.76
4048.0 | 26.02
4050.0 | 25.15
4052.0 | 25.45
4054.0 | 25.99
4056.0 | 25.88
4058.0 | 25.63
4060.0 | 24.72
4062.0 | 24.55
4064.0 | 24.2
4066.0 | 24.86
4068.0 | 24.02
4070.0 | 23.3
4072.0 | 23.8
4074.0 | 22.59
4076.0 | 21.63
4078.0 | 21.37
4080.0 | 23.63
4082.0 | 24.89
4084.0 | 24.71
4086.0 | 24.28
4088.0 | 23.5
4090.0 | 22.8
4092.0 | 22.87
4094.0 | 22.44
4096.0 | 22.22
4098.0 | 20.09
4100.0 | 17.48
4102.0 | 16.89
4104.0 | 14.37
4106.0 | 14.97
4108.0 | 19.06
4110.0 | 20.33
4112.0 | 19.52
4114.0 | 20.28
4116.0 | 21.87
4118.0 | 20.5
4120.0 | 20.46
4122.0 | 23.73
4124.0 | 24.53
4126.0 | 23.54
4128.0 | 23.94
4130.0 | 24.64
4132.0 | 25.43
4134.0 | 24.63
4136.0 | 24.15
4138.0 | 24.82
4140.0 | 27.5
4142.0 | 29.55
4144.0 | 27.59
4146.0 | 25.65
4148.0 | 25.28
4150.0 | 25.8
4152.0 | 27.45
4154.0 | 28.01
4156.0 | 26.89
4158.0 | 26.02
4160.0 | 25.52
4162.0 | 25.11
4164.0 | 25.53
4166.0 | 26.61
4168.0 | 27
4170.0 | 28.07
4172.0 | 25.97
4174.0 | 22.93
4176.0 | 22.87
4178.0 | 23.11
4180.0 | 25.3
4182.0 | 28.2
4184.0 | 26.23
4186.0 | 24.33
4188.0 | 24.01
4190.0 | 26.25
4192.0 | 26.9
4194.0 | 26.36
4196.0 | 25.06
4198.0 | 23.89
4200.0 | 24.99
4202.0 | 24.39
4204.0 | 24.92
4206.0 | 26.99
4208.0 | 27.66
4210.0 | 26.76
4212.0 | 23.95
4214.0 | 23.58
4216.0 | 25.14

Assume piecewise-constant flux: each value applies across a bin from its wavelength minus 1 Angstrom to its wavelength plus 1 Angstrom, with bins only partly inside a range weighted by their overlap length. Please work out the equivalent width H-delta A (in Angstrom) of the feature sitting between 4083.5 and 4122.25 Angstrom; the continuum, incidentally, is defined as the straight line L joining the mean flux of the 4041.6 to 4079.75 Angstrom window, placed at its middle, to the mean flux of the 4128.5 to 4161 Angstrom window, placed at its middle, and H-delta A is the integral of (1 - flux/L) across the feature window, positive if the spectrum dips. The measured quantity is 7.5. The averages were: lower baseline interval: 24.7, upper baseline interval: 26.1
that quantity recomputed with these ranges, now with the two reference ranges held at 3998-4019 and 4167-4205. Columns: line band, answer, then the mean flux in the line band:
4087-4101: 1.9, 21.6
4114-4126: 1.4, 22.2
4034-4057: -1.0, 26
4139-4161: -1.4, 26.8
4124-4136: 0.4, 24.4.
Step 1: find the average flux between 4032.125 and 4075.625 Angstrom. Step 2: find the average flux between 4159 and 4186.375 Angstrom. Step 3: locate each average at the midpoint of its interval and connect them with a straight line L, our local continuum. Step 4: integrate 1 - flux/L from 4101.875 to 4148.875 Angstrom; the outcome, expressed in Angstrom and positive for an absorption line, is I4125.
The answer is 4.9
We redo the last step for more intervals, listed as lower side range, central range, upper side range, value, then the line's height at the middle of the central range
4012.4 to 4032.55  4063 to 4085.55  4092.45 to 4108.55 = -2.7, 21.1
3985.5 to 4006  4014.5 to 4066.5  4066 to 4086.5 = -4.5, 23.7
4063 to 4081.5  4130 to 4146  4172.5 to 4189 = -1.3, 24.1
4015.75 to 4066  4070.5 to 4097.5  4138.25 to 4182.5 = 2.9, 25.9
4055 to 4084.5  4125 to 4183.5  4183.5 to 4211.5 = -1.7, 25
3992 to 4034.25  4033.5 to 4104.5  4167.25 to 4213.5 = 4.2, 25.2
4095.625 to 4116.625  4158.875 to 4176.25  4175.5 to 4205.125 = -1.7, 23.4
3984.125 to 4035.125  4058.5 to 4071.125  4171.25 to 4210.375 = 0.3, 25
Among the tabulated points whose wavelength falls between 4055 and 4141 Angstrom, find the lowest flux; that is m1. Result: 14.37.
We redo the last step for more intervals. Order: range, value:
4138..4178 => 22.87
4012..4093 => 21.37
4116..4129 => 20.46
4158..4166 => 25.11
